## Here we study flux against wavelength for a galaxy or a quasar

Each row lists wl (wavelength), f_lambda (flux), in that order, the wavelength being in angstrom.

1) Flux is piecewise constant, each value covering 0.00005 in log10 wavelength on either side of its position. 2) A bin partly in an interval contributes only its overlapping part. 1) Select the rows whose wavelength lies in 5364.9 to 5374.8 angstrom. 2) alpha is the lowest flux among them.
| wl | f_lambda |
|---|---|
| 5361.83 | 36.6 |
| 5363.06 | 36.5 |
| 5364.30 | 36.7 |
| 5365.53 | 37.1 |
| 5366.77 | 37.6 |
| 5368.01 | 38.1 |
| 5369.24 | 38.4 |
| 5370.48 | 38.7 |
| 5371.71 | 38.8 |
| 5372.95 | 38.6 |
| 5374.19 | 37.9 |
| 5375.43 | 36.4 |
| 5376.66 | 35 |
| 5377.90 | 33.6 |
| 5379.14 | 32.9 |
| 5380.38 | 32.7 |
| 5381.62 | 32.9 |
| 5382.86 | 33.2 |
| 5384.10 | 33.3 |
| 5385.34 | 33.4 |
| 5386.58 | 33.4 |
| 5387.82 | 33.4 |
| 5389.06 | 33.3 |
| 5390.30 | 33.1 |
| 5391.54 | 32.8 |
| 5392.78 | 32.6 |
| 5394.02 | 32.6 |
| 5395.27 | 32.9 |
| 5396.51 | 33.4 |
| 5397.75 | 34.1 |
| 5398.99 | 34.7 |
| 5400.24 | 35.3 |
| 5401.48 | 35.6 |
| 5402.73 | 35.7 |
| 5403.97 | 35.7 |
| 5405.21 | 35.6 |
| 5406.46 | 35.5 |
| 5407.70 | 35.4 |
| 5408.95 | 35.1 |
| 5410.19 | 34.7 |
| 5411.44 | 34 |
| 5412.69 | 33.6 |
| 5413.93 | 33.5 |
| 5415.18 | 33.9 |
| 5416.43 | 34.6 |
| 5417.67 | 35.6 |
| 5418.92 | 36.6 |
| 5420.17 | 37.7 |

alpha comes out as 37.1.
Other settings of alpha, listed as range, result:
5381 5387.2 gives 32.9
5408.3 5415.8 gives 33.5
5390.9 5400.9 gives 32.6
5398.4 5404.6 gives 34.7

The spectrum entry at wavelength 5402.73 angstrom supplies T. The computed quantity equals 35.7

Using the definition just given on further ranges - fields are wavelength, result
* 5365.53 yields 37.1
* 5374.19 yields 37.9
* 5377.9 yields 33.6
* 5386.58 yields 33.4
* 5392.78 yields 32.6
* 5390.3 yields 33.1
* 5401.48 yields 35.6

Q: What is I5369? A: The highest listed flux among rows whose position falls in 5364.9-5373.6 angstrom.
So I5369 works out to 38.8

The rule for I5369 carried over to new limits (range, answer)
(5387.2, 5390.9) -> 33.4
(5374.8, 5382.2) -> 36.4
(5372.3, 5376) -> 38.6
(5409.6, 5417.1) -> 34.7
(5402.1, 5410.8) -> 35.7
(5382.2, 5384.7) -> 33.3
